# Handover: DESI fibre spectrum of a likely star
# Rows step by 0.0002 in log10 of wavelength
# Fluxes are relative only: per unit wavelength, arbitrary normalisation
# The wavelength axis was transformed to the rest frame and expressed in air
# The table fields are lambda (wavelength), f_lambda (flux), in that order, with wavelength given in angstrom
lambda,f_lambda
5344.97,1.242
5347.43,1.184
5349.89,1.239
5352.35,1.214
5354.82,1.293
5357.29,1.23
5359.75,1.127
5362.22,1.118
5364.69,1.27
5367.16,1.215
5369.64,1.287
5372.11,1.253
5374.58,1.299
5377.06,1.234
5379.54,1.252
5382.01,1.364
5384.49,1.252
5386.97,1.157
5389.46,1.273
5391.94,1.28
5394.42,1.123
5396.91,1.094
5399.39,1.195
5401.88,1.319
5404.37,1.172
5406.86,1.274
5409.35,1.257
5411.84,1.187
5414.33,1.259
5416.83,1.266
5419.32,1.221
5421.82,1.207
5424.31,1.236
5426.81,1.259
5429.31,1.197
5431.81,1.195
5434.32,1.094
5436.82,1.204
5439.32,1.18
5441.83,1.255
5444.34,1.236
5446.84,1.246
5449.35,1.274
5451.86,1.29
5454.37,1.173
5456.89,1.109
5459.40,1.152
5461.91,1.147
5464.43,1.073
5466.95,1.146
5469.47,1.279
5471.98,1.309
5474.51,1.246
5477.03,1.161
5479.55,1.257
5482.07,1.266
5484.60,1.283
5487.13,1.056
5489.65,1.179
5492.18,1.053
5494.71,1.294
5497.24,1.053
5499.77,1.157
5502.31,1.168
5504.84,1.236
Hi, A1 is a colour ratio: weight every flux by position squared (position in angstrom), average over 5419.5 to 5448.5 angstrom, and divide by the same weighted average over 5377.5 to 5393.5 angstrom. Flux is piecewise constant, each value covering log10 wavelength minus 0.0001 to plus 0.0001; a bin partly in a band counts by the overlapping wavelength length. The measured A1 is 1.0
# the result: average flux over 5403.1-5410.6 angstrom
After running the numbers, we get 1.23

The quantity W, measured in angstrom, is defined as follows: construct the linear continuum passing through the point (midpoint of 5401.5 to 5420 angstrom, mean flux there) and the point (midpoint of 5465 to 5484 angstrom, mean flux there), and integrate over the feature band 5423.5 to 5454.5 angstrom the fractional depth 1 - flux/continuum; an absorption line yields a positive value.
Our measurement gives 0.5 angstrom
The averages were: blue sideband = 1.24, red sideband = 1.23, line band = 1.22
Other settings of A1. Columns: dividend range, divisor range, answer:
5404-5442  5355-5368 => 1.04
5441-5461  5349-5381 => 1.02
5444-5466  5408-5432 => 0.98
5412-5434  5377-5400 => 1.01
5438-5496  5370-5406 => 1.00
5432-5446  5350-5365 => 1.02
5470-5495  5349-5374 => 1.03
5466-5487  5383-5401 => 1.06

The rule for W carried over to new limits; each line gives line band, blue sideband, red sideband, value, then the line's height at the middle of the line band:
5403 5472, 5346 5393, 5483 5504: -0.8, 1.19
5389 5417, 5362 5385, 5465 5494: 0.5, 1.24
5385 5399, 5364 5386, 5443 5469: 0.7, 1.25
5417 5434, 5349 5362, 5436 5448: 0.1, 1.22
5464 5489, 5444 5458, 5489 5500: -0.7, 1.18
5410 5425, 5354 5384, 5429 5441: -0.5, 1.19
